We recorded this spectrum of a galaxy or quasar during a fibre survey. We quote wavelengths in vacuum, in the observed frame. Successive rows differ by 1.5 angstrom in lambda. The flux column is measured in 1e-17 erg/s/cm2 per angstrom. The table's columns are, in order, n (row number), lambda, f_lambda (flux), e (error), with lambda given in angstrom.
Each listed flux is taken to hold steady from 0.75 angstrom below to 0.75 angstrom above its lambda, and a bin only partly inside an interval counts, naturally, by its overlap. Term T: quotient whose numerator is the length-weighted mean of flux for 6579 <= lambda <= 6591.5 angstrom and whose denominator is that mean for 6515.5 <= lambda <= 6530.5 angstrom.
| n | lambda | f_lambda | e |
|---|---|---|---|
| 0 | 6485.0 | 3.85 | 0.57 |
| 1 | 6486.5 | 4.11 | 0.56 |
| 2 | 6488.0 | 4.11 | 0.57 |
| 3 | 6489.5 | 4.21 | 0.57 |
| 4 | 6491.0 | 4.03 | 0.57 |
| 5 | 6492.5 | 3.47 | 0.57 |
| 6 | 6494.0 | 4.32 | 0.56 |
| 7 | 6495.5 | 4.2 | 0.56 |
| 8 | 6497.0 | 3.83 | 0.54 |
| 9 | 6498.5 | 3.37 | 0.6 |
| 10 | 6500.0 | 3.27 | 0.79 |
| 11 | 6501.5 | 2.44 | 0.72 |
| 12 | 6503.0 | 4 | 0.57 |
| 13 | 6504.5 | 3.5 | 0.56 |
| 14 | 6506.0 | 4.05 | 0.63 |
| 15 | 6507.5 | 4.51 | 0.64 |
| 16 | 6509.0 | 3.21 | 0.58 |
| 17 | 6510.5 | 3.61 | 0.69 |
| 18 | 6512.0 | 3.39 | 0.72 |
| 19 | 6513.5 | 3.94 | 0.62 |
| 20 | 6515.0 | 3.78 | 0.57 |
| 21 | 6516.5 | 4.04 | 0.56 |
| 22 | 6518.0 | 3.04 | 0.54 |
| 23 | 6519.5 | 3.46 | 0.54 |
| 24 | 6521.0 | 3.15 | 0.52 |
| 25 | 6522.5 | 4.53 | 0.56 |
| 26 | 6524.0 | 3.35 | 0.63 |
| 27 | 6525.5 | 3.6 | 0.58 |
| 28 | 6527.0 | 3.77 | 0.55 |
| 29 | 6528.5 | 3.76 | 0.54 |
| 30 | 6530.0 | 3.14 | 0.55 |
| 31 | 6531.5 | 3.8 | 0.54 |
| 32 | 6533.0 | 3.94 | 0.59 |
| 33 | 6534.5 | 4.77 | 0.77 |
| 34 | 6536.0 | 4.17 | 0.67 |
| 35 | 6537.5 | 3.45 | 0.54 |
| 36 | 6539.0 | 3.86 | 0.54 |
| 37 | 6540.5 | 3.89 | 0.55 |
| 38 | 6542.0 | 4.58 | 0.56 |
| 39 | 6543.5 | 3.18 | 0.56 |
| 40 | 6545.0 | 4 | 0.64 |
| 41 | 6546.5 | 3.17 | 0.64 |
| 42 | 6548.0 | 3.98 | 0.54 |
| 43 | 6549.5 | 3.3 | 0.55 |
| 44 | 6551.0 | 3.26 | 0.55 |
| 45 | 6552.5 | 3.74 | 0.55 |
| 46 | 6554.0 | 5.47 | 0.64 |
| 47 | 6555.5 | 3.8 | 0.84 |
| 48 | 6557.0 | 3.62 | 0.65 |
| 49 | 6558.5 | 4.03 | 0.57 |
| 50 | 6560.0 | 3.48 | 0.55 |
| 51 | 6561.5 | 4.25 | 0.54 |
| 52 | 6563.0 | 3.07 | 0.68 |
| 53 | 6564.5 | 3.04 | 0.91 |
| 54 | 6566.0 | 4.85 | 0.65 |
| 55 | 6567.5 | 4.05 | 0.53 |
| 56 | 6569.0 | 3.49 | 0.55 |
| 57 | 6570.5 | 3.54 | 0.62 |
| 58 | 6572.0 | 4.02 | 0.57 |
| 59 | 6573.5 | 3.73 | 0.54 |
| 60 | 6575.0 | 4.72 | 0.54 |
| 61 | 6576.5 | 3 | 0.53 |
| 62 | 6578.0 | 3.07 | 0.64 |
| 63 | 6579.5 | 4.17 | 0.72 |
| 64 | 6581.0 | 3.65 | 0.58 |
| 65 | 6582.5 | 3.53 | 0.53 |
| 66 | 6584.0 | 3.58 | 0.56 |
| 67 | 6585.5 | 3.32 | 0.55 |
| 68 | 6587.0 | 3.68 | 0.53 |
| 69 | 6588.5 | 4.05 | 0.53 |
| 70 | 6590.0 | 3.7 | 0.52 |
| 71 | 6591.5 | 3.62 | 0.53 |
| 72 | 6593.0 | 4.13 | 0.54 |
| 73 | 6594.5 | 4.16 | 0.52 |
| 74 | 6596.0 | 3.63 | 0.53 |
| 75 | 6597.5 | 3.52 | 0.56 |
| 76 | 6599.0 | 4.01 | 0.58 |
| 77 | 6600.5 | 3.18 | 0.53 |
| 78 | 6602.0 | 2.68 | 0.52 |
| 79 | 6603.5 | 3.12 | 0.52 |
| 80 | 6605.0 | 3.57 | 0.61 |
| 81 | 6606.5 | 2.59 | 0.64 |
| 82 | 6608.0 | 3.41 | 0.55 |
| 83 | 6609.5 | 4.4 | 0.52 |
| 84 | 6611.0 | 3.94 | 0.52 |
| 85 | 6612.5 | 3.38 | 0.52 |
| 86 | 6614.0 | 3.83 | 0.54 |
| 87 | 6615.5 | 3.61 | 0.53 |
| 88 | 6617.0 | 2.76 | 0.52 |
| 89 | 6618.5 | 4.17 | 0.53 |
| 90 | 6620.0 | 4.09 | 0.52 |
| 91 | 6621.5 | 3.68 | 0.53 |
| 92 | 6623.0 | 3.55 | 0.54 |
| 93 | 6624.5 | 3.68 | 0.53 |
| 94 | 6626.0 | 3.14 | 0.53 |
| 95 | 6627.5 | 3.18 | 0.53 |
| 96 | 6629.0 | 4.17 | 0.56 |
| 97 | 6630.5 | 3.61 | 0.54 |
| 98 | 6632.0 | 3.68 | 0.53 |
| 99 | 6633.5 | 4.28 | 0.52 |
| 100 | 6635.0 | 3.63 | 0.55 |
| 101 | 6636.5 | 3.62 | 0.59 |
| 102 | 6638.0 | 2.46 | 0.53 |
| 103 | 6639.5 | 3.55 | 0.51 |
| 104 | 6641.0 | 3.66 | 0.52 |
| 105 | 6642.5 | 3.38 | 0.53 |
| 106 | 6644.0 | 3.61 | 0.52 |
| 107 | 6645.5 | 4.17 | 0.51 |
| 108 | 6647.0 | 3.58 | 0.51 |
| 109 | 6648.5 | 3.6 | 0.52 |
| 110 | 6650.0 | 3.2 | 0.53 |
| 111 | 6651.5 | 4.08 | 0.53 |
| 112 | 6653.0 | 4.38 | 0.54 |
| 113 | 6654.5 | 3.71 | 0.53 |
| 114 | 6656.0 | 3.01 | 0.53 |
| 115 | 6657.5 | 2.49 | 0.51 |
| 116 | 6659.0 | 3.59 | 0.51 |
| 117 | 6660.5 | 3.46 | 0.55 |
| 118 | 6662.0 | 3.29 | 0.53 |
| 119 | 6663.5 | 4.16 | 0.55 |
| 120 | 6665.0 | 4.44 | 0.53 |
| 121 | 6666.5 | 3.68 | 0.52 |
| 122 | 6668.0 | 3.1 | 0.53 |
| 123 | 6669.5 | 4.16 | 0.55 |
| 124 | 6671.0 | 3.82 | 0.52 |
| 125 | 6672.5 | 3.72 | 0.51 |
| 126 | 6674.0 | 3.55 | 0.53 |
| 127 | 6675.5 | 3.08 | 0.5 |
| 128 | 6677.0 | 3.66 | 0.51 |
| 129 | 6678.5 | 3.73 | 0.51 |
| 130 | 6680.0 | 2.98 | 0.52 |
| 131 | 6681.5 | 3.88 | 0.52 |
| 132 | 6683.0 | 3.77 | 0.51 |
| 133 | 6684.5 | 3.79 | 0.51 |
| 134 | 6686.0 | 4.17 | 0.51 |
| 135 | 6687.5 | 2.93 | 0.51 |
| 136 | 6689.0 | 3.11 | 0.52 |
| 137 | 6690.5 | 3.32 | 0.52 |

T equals 1.03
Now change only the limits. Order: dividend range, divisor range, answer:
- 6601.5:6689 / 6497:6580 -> 0.96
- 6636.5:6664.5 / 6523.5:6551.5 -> 0.94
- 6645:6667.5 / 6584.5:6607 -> 1.03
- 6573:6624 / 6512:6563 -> 0.96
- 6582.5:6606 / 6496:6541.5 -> 0.97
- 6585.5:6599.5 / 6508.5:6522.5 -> 1.06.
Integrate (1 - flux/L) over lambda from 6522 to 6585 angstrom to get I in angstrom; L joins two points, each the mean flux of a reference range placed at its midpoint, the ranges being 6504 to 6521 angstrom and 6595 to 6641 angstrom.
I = -3.02 angstrom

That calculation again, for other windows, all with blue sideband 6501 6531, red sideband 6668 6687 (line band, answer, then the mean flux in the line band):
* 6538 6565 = -0.99 angstrom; 3.77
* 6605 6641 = 0.62 angstrom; 3.58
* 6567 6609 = 0.39 angstrom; 3.61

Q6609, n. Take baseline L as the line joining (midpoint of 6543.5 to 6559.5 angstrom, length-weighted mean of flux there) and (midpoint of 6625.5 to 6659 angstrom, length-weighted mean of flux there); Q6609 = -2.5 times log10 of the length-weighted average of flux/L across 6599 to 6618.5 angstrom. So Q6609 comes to 0.07 mag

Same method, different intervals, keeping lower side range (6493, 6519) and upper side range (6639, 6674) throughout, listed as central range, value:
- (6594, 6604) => 0.06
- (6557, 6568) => -0.04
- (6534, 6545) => -0.09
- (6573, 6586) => 0.00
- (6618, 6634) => -0.02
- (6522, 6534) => -0.02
